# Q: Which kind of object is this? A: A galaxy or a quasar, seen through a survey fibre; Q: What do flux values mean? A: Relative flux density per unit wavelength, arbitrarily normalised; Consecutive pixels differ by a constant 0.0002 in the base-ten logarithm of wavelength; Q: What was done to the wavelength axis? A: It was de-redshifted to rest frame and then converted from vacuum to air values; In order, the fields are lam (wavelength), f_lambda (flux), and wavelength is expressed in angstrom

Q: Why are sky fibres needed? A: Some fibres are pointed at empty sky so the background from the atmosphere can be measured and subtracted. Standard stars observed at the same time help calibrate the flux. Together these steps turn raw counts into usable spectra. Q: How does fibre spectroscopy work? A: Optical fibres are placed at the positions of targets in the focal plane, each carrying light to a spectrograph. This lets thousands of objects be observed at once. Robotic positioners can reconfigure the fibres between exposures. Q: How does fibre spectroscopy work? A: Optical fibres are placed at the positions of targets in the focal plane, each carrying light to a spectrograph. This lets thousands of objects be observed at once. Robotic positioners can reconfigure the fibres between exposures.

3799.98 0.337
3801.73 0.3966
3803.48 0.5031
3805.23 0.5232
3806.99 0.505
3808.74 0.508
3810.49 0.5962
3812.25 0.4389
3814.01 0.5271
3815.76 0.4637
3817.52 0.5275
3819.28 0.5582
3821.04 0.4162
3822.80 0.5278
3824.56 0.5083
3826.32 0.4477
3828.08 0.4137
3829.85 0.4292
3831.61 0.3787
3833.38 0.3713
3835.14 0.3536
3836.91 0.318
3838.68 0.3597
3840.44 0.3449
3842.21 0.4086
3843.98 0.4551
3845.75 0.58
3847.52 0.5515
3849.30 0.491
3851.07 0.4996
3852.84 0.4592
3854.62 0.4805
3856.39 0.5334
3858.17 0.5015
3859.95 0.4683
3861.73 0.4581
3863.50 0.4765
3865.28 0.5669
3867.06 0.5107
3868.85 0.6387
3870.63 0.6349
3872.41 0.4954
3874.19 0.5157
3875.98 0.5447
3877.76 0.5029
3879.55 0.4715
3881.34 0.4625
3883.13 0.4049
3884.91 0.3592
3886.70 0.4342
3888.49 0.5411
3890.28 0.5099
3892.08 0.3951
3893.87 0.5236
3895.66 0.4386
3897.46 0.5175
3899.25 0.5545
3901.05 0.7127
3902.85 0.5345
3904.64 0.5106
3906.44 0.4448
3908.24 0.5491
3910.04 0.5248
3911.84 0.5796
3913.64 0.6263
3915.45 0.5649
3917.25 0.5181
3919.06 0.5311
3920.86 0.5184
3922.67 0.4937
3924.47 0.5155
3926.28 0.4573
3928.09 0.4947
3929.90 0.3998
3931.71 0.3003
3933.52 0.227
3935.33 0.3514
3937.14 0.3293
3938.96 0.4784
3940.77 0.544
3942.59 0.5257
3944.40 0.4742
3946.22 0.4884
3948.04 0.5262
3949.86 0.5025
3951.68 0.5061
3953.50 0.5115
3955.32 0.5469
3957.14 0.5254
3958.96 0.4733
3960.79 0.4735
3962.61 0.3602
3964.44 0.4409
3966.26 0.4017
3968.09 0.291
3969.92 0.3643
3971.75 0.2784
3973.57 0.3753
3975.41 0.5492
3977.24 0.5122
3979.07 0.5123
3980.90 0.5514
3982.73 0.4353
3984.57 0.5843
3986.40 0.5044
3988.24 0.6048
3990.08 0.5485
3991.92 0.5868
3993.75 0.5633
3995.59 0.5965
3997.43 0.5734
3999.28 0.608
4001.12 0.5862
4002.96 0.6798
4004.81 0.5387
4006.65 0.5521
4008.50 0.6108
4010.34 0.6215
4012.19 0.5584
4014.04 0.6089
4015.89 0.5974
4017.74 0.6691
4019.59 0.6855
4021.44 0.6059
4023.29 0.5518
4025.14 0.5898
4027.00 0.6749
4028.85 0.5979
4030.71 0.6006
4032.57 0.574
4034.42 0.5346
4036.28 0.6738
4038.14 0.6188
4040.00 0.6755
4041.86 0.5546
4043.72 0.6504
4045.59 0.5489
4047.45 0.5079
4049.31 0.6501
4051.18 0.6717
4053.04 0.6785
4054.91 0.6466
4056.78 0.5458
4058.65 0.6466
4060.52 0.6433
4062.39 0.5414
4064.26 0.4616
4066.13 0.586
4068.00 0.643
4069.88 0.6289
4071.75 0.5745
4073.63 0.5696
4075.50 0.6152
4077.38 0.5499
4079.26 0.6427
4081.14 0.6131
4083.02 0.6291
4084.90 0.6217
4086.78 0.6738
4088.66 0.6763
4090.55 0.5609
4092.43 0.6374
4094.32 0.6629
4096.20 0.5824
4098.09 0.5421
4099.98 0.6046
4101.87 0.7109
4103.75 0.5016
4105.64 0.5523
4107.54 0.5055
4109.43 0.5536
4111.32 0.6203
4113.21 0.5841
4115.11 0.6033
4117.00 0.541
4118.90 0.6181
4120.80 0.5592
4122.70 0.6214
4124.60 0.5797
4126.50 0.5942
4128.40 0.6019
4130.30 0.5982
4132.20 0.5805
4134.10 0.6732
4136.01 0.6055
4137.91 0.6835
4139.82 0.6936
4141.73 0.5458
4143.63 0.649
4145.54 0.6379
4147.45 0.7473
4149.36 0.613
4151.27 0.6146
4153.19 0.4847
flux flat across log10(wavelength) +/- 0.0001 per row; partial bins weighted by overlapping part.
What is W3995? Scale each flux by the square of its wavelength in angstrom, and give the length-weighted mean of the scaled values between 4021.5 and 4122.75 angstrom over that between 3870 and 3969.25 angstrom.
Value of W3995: 1.34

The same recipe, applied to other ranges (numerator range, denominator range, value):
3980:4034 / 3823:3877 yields 1.34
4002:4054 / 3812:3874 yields 1.41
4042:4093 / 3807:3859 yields 1.47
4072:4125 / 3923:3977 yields 1.46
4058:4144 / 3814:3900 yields 1.43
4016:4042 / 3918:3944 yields 1.47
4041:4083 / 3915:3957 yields 1.36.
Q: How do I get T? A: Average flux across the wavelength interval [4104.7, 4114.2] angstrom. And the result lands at 0.563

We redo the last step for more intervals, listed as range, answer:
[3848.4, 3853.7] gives 0.483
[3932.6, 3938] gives 0.303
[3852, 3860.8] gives 0.488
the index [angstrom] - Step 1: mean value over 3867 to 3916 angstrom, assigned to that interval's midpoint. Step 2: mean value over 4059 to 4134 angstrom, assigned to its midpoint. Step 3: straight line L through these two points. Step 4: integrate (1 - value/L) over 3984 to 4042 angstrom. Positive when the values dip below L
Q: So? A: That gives -3.54 angstrom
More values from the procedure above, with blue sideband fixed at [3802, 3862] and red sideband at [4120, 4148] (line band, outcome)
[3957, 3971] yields 3.3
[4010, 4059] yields -3.4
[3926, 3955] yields 4.3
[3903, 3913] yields -0.4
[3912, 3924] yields -0.7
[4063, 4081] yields 0.2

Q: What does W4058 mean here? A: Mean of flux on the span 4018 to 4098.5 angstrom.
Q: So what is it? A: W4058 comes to 0.609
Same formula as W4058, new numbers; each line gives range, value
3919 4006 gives 0.484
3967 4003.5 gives 0.513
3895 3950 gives 0.491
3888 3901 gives 0.51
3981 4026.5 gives 0.586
